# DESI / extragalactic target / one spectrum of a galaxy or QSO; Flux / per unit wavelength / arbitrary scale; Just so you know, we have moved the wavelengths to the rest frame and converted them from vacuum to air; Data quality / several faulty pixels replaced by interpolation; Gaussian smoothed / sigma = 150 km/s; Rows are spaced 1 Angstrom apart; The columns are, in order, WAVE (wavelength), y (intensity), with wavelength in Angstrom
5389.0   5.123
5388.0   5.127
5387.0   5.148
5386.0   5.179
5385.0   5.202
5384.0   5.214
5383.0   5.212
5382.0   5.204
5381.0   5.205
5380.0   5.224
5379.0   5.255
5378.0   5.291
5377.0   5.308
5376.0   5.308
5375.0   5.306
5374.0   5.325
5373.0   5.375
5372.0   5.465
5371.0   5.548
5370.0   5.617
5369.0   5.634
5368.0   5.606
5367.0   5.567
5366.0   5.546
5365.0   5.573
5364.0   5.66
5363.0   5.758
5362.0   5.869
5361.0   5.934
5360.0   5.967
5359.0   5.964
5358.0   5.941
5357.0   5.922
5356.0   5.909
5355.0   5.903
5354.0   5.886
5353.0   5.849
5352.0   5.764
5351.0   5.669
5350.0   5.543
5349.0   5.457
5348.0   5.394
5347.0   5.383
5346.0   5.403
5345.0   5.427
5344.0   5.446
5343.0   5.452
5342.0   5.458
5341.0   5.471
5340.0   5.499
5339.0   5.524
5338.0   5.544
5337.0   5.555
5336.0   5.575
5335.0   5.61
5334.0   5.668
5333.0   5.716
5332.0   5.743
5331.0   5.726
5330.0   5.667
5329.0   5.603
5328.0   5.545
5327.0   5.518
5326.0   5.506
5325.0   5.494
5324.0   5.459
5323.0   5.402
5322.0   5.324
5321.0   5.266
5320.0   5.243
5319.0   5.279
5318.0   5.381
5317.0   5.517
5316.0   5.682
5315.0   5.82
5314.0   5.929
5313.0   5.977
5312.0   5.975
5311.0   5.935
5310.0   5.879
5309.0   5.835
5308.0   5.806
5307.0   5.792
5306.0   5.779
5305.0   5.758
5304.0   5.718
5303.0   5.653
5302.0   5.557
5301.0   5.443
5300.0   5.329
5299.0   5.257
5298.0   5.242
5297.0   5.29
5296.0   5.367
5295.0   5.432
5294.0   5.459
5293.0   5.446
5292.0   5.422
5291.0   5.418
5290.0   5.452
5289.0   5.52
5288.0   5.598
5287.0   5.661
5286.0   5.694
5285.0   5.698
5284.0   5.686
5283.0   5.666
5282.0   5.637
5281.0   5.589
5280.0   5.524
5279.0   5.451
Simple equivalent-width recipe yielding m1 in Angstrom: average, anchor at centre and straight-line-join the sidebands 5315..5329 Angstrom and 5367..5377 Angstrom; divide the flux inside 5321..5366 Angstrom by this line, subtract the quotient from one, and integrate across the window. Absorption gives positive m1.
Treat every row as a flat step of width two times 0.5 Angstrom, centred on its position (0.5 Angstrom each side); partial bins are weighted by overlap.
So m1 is -1.4 Angstrom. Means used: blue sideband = 5.45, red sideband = 5.46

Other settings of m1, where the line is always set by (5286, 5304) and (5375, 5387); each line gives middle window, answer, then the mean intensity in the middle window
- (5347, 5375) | -2.1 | 5.68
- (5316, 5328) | -0.1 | 5.42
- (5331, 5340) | -0.4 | 5.62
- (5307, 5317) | -0.8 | 5.85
